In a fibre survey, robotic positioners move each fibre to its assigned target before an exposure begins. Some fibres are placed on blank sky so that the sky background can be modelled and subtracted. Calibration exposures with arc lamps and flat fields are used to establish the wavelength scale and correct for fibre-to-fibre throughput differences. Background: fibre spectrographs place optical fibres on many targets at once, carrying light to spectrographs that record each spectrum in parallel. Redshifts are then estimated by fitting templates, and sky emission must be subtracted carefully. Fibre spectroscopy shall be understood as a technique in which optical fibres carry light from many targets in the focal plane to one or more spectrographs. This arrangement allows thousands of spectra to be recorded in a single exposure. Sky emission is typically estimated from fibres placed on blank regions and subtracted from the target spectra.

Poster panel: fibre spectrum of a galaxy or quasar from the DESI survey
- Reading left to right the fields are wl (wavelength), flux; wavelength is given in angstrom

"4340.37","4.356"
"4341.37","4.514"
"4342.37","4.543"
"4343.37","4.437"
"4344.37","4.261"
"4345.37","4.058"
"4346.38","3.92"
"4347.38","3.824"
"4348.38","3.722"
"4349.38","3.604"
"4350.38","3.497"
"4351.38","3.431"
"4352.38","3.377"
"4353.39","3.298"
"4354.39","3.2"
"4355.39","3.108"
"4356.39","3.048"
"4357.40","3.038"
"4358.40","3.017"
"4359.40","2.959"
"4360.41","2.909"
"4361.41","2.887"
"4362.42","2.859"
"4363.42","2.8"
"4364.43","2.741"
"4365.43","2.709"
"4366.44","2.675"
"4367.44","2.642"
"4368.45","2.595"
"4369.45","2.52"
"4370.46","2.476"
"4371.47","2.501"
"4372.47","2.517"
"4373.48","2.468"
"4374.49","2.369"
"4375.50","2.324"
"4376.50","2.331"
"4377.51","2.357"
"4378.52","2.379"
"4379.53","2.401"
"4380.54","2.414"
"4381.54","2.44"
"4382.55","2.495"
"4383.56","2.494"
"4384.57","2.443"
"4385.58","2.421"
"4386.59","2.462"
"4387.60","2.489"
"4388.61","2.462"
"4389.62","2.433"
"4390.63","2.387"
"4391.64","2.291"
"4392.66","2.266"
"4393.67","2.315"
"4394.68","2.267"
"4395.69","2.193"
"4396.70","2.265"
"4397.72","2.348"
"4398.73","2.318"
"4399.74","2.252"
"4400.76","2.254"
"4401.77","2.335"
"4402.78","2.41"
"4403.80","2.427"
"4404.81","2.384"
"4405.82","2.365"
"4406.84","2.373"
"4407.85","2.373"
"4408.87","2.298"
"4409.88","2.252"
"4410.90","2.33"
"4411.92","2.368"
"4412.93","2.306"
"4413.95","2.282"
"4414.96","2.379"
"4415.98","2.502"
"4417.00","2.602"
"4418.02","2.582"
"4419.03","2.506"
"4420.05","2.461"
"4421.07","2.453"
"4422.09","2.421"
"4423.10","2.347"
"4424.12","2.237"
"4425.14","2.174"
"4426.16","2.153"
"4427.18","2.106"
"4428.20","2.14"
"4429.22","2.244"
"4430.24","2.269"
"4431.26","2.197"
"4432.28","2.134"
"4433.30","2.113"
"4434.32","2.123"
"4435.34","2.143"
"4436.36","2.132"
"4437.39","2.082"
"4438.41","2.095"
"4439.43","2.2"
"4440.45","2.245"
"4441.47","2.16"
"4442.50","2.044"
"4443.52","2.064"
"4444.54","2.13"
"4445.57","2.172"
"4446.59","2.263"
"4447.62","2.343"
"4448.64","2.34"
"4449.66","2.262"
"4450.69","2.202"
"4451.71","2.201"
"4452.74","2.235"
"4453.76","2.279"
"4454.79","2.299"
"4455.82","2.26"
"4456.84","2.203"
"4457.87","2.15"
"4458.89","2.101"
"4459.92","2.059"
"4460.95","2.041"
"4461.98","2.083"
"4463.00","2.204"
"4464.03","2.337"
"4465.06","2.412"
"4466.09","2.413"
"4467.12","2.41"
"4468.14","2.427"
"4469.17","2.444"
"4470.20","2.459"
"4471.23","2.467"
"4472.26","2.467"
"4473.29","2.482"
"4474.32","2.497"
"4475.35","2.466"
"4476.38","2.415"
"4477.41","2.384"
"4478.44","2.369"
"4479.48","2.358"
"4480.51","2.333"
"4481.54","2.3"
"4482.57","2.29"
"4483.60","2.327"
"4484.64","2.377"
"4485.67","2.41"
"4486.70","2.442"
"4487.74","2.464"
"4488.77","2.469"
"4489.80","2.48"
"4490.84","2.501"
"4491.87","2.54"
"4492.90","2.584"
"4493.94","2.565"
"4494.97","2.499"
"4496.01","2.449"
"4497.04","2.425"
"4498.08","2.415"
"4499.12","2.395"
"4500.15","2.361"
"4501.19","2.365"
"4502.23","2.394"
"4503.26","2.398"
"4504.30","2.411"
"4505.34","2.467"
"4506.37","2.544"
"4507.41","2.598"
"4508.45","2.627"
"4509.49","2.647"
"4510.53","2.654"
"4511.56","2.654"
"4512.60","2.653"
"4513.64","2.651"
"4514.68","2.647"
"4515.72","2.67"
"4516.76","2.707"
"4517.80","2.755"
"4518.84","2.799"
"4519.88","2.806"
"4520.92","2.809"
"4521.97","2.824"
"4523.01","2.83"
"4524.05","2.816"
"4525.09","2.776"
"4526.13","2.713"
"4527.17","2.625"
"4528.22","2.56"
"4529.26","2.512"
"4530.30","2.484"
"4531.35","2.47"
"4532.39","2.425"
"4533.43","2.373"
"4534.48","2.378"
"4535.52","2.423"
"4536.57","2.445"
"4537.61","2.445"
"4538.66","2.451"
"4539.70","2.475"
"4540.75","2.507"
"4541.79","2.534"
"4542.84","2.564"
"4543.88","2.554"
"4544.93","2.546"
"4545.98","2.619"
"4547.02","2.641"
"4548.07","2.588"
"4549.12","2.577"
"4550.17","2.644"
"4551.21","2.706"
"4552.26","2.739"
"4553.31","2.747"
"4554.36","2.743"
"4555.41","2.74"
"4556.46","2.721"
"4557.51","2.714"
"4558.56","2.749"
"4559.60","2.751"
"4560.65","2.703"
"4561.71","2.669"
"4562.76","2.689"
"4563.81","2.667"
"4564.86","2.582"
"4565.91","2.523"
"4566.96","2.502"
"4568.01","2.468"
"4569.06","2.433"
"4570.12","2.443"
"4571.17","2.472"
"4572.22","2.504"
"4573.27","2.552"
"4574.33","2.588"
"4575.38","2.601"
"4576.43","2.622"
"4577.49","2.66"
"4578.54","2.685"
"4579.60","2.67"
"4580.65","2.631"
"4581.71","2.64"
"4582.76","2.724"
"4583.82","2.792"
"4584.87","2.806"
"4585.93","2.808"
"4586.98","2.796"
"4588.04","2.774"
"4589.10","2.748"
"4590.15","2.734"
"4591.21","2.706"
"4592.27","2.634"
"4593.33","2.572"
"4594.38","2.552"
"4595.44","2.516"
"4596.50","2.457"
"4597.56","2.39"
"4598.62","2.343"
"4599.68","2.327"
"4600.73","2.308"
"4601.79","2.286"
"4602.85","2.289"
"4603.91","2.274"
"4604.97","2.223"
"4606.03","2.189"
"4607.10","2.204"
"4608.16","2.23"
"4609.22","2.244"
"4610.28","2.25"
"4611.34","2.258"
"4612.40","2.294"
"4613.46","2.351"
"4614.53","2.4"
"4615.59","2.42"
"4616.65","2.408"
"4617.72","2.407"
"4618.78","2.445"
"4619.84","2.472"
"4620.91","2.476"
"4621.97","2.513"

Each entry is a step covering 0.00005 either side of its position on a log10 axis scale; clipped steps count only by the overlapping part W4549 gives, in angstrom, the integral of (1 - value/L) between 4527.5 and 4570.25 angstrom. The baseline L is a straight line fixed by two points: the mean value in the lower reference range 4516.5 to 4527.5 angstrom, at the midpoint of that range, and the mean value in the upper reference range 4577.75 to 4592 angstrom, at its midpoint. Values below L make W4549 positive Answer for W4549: 2.78 angstrom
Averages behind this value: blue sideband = 2.77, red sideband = 2.73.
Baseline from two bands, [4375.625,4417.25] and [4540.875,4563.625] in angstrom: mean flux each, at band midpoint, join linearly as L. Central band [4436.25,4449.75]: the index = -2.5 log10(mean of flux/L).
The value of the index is 0.13 mag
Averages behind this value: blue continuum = 2.37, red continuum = 2.66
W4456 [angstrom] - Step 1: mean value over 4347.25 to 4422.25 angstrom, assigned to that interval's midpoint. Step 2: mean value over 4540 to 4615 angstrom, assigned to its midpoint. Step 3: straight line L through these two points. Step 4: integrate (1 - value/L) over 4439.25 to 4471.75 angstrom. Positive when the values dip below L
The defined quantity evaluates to 4.13 angstrom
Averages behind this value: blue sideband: 2.59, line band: 2.25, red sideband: 2.55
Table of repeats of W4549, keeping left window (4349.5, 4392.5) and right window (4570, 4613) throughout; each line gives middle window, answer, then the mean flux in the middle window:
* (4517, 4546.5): -0.4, 2.59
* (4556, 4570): -0.5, 2.62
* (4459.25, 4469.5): 1.3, 2.28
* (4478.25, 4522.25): 1.0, 2.52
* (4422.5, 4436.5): 2.4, 2.18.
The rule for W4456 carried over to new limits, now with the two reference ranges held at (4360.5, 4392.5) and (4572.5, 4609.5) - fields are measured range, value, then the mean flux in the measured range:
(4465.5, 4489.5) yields 1.0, 2.41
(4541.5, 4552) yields -0.3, 2.6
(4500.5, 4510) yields 0.1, 2.49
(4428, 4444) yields 2.3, 2.15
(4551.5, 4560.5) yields -0.7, 2.74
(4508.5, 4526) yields -1.4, 2.73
